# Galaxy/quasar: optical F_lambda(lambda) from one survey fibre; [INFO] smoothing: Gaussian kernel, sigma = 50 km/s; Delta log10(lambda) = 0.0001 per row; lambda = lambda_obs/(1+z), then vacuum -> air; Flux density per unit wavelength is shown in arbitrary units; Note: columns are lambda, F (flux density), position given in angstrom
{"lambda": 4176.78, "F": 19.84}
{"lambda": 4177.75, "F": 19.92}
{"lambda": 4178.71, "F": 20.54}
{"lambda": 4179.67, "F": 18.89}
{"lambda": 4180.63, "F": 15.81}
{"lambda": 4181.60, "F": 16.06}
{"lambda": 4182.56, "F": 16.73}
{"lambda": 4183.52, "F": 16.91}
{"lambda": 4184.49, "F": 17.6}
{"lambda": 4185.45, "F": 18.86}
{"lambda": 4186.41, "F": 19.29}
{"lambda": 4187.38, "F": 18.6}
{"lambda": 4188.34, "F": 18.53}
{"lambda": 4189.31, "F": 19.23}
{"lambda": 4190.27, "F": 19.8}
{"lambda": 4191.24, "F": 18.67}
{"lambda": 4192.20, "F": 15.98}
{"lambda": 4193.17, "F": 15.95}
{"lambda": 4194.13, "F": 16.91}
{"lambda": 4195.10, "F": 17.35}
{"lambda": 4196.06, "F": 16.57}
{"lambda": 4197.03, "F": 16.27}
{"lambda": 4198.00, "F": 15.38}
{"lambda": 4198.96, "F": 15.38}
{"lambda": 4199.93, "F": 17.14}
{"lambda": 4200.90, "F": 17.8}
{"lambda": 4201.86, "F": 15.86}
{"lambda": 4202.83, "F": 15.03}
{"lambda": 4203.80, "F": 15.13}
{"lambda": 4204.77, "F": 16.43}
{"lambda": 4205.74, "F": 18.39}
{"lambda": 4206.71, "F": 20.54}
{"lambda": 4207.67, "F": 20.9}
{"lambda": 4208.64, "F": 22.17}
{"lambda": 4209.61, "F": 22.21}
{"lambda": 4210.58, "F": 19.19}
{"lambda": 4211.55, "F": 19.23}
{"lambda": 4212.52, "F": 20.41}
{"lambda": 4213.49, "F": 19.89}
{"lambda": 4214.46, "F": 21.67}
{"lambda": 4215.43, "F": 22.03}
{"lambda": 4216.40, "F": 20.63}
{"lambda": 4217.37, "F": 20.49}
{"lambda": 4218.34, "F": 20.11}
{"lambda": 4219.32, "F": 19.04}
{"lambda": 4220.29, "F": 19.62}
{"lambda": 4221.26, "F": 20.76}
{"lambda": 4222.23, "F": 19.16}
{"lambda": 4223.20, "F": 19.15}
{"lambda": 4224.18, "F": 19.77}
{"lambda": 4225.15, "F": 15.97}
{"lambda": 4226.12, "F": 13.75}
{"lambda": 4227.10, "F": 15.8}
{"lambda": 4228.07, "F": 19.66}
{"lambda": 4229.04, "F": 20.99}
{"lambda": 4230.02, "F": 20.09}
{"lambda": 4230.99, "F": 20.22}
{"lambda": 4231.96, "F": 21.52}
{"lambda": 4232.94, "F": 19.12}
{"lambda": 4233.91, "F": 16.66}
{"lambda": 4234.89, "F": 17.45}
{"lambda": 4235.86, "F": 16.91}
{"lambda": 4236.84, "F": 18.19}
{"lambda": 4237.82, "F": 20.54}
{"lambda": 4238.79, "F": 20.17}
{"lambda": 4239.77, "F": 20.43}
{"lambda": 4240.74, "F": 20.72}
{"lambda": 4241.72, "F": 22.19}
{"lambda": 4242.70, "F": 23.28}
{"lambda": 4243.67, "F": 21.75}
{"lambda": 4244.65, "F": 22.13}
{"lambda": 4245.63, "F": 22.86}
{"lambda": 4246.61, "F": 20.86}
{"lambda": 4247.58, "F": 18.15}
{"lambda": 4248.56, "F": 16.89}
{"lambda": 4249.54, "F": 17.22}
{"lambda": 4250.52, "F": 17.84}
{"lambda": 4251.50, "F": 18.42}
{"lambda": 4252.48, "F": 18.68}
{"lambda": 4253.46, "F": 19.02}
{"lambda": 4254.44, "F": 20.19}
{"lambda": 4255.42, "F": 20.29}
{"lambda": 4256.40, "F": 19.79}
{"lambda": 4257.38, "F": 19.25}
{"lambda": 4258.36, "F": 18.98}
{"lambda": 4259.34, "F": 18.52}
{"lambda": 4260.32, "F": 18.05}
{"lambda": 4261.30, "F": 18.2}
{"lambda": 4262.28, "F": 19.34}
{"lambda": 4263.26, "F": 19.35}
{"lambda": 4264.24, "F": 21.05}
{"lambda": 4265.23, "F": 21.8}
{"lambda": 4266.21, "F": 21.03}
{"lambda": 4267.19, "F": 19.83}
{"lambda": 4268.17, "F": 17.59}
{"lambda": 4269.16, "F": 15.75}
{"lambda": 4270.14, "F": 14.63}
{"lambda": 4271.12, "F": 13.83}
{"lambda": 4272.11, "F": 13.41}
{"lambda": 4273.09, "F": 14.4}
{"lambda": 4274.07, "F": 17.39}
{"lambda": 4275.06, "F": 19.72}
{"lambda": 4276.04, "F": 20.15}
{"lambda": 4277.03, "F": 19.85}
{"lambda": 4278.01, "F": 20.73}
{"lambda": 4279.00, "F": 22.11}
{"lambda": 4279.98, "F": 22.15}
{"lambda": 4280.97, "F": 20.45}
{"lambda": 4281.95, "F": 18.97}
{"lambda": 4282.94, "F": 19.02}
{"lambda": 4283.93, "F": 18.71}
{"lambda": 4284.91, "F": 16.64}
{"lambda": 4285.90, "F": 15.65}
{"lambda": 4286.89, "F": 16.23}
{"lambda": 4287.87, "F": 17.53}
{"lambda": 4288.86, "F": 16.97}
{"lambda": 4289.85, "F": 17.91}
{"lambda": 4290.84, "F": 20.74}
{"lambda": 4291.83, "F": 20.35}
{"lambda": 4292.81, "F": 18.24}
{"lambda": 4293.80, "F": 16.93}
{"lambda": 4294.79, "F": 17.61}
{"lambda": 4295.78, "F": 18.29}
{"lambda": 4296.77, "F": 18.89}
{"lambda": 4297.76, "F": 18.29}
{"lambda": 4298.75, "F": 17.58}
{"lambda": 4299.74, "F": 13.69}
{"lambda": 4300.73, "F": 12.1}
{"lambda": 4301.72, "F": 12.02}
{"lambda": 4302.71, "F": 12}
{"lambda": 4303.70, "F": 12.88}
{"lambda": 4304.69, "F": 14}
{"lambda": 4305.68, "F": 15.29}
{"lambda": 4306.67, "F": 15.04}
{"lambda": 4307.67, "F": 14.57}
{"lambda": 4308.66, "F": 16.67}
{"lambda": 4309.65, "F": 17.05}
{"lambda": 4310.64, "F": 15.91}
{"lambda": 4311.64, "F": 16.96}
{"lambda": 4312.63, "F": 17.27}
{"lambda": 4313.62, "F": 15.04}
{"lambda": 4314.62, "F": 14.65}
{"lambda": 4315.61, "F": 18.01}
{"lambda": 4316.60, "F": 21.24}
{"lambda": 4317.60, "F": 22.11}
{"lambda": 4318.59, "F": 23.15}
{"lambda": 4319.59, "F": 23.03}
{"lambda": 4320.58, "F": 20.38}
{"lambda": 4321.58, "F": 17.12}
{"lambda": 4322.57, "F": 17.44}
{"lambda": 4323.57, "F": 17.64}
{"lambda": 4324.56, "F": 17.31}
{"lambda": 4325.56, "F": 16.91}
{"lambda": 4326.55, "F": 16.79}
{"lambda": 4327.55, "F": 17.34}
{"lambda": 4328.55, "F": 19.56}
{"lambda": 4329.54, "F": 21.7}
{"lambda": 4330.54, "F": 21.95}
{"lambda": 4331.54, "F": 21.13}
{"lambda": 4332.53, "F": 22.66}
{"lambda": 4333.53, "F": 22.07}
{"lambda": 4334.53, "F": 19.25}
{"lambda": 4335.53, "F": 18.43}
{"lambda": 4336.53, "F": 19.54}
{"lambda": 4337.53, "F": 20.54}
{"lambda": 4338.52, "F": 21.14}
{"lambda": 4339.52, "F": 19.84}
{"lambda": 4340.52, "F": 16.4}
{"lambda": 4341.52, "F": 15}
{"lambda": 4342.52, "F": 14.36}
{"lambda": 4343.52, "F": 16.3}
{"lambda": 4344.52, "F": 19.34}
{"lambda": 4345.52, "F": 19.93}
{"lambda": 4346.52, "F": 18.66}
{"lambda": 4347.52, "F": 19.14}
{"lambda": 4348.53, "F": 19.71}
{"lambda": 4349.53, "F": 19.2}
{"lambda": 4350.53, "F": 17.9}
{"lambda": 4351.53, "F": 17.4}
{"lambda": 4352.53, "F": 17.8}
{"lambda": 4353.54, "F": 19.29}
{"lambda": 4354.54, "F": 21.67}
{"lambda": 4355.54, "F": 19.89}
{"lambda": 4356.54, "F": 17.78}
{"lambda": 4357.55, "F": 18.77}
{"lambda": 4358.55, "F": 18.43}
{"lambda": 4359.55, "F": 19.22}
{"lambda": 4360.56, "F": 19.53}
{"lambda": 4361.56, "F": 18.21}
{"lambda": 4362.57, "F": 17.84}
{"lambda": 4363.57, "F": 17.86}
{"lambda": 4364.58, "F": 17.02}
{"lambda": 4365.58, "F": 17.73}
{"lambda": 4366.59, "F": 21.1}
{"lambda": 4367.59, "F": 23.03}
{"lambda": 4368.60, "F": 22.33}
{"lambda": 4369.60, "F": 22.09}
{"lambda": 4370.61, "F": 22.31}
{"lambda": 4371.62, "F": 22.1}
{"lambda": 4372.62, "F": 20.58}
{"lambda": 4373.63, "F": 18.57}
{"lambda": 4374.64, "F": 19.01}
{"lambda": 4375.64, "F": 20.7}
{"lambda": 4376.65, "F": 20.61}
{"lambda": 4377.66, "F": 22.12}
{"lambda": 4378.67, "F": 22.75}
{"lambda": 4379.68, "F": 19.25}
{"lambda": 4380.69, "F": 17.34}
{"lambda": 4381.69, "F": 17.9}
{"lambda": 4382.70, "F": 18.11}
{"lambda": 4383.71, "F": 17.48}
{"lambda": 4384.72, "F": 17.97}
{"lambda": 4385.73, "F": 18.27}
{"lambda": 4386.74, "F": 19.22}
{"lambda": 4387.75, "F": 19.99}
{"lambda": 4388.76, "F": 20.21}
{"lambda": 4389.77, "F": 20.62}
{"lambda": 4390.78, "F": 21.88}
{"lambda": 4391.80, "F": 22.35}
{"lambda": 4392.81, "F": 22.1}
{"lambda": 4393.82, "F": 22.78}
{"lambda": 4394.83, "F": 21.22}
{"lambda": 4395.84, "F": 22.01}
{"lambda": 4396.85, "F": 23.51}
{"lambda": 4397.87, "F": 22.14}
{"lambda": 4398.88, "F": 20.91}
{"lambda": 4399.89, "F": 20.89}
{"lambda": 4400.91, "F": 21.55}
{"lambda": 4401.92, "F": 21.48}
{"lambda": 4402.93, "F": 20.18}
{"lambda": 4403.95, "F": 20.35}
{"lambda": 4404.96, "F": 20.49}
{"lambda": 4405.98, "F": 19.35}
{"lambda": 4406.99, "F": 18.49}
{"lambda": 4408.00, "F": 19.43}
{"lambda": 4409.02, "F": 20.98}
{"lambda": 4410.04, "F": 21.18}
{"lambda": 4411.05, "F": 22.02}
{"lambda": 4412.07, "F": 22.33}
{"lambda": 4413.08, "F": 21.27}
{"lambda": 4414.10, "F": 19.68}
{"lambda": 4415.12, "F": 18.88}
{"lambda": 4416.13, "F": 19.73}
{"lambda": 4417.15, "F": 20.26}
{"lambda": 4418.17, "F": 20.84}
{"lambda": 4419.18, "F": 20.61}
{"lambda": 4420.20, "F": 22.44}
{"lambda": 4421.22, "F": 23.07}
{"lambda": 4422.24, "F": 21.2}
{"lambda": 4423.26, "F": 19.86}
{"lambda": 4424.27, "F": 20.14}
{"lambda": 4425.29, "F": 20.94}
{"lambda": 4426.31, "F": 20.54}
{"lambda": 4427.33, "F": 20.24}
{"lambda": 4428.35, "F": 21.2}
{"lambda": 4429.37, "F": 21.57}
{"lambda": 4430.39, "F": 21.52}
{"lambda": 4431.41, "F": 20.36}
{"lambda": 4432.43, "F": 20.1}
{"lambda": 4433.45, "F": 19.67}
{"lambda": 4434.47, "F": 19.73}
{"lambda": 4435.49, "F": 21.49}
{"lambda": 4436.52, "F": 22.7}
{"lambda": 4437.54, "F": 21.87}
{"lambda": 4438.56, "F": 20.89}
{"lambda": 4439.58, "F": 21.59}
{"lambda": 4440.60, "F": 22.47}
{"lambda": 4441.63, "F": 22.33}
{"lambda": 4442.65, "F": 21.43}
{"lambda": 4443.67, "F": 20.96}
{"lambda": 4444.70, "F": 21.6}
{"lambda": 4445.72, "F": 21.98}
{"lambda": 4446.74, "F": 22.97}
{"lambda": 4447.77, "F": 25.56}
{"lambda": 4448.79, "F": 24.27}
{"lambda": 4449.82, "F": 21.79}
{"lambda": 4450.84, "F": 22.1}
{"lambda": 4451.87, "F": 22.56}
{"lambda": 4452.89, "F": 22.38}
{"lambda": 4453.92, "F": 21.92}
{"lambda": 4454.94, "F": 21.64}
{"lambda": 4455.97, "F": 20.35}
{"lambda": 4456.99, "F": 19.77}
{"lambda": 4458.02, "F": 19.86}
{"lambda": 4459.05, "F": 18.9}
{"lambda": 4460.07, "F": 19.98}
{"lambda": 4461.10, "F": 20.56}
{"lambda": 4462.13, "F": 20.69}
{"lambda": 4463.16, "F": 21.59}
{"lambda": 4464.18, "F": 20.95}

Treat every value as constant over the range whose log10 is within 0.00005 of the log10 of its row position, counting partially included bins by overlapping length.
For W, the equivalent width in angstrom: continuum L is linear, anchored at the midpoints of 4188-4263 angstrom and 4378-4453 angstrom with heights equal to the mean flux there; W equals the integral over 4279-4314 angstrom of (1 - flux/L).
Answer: 5.0 angstrom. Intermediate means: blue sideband 19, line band 16.9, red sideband 21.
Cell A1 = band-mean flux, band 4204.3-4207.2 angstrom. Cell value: 18.5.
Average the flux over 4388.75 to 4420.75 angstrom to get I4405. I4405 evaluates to 21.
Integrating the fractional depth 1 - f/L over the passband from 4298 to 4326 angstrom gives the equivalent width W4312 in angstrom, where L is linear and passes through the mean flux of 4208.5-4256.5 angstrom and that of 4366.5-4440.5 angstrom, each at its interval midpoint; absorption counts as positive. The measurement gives 4.8 angstrom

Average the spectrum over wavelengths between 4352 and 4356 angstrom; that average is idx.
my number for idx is 19.6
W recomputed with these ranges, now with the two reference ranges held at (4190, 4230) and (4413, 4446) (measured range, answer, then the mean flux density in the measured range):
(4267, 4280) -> 1.0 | 17.8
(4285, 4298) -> 1.0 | 17.9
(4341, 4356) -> 1.3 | 18.4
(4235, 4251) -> -0.9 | 19.9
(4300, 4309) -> 2.7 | 13.8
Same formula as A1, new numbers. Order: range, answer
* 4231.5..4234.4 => 19.1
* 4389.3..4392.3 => 21.6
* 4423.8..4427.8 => 20.5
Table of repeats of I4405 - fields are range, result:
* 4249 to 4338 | 18.2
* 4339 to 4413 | 19.8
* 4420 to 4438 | 21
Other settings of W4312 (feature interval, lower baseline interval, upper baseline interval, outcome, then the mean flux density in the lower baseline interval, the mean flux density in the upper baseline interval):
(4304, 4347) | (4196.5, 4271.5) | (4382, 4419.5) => 3.3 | 19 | 20.5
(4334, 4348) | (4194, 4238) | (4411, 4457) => 1.2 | 18.6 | 21.4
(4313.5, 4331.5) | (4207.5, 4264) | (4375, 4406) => 0.9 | 19.6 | 20.5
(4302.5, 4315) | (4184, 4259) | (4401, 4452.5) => 2.9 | 19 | 21.2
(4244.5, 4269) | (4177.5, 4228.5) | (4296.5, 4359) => -1.5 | 18.4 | 18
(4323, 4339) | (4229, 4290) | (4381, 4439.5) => 0.1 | 19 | 20.7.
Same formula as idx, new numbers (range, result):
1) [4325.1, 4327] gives 16.9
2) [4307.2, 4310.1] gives 16.1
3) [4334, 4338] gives 19.4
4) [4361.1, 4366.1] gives 17.7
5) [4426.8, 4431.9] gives 21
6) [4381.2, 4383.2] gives 18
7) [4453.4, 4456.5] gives 21.3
